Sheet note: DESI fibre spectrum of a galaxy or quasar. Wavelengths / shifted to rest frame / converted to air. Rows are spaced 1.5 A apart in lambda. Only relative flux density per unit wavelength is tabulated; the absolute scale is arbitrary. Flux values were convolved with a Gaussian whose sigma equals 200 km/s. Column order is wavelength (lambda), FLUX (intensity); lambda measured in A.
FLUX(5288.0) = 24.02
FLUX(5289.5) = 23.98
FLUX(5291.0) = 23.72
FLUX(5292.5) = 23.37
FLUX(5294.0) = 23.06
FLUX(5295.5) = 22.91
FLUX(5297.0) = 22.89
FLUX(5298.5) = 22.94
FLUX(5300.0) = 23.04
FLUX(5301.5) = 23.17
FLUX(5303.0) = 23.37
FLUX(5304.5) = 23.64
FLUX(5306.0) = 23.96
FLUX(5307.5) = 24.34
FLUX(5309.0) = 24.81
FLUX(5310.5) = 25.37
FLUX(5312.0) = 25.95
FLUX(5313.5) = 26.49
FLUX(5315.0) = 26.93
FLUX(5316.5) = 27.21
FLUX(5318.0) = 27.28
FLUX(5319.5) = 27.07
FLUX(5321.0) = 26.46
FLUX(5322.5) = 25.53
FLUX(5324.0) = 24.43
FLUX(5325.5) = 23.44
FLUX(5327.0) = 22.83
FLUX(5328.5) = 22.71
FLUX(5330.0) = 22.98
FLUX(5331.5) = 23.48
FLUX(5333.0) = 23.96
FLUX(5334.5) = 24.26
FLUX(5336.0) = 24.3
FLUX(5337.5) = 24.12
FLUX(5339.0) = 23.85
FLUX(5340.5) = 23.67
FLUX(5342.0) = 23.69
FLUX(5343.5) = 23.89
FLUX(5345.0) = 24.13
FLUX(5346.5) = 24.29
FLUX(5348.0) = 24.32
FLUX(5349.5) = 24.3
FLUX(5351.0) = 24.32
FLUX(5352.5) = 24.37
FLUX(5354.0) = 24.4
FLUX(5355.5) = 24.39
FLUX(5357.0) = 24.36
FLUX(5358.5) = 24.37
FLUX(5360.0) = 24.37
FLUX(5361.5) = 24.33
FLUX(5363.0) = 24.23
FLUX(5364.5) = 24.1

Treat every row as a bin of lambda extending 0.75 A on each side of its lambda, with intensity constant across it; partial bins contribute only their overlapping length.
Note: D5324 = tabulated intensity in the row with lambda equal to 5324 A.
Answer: 24.43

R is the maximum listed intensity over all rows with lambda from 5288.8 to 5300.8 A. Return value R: 23.98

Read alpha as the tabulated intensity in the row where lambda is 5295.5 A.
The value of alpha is 22.91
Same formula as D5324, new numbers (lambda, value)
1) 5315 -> 26.93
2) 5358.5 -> 24.37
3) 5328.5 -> 22.71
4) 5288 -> 24.02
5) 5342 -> 23.69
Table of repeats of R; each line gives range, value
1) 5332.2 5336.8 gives 24.3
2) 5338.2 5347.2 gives 24.29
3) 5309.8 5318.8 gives 27.28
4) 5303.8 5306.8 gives 23.96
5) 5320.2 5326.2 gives 26.46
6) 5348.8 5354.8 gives 24.4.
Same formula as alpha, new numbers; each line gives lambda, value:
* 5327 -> 22.83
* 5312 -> 25.95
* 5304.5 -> 23.64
